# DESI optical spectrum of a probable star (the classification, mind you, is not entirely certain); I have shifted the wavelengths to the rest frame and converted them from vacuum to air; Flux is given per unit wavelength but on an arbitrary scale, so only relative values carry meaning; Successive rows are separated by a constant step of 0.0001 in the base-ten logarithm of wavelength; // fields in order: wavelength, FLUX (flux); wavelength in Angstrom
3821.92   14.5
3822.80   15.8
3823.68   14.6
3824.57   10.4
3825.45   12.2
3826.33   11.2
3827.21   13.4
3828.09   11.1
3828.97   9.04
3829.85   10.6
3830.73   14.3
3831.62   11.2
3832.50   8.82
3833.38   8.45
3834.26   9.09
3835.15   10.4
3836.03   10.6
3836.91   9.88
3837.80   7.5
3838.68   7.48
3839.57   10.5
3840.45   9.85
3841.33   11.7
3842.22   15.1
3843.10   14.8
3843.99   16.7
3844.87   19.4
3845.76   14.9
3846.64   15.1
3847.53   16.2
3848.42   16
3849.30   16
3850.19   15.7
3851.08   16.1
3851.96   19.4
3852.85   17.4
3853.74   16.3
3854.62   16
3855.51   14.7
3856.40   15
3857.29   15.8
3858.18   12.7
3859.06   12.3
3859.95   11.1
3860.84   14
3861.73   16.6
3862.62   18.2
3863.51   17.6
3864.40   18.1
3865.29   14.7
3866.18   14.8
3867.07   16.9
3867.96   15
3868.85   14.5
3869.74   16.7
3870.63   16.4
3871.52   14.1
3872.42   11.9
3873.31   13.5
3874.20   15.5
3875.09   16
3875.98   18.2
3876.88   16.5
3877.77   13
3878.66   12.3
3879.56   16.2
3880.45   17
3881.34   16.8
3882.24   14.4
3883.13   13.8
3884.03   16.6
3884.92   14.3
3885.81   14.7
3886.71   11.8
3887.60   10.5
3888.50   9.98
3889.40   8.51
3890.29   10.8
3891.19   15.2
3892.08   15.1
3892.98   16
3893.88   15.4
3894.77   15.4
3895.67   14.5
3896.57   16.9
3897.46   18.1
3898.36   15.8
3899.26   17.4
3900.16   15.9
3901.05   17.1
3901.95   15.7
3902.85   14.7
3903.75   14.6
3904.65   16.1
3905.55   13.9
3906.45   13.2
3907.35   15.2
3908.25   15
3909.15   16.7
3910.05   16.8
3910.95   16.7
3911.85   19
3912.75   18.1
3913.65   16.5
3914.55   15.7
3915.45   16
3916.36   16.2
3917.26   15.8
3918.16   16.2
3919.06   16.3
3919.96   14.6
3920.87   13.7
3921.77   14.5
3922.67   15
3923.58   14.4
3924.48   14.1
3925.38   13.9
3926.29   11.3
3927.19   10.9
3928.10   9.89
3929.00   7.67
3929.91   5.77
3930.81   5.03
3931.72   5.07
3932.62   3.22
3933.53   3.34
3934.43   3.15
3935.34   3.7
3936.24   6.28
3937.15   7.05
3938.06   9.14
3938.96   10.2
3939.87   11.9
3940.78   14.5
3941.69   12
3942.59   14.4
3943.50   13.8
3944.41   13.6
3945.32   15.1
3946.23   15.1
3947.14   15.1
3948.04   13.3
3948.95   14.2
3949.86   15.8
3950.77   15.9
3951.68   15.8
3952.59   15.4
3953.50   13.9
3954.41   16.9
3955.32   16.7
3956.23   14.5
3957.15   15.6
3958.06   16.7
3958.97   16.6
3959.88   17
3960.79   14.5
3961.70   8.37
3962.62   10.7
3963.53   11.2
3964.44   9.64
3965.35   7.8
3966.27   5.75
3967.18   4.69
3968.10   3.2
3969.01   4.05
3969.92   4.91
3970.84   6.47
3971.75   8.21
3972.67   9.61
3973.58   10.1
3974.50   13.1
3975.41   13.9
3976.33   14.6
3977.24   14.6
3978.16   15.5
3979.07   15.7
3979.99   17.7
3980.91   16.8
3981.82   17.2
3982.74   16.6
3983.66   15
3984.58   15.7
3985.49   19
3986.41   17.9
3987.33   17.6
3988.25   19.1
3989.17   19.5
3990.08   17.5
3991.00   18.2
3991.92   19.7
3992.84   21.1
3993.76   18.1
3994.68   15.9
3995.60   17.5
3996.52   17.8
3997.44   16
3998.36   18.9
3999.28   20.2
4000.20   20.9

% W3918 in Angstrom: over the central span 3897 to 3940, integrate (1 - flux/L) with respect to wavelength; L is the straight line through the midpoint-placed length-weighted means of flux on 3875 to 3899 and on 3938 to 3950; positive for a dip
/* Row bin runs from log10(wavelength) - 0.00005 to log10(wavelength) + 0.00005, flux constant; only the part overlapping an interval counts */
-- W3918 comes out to 3.73 Angstrom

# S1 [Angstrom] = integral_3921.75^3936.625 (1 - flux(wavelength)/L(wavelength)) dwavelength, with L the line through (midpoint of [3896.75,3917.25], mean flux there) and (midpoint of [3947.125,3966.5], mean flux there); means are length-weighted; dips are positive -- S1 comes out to 6.54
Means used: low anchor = 16.1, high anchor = 13.8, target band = 8.5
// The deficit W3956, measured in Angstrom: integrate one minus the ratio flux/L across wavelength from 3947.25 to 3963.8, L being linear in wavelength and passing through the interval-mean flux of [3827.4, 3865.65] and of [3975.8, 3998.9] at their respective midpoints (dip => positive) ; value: 1.83 Angstrom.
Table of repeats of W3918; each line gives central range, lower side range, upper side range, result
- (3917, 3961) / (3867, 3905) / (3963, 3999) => 6.1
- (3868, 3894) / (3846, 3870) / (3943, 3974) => 0.9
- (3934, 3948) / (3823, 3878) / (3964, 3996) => 2.8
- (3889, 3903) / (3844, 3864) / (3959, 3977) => -1.8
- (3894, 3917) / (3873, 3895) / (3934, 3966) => -3.8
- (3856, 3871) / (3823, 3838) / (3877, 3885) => -1.9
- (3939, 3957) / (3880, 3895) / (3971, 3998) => 0.9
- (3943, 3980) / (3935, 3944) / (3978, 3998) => 2.1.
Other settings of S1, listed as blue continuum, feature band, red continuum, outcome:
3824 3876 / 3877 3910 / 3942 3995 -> -2.0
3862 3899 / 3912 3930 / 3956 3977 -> -1.7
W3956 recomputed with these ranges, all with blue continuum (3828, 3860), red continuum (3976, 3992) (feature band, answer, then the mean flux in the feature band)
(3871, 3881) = -0.6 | 15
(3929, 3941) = 6.9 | 6.68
